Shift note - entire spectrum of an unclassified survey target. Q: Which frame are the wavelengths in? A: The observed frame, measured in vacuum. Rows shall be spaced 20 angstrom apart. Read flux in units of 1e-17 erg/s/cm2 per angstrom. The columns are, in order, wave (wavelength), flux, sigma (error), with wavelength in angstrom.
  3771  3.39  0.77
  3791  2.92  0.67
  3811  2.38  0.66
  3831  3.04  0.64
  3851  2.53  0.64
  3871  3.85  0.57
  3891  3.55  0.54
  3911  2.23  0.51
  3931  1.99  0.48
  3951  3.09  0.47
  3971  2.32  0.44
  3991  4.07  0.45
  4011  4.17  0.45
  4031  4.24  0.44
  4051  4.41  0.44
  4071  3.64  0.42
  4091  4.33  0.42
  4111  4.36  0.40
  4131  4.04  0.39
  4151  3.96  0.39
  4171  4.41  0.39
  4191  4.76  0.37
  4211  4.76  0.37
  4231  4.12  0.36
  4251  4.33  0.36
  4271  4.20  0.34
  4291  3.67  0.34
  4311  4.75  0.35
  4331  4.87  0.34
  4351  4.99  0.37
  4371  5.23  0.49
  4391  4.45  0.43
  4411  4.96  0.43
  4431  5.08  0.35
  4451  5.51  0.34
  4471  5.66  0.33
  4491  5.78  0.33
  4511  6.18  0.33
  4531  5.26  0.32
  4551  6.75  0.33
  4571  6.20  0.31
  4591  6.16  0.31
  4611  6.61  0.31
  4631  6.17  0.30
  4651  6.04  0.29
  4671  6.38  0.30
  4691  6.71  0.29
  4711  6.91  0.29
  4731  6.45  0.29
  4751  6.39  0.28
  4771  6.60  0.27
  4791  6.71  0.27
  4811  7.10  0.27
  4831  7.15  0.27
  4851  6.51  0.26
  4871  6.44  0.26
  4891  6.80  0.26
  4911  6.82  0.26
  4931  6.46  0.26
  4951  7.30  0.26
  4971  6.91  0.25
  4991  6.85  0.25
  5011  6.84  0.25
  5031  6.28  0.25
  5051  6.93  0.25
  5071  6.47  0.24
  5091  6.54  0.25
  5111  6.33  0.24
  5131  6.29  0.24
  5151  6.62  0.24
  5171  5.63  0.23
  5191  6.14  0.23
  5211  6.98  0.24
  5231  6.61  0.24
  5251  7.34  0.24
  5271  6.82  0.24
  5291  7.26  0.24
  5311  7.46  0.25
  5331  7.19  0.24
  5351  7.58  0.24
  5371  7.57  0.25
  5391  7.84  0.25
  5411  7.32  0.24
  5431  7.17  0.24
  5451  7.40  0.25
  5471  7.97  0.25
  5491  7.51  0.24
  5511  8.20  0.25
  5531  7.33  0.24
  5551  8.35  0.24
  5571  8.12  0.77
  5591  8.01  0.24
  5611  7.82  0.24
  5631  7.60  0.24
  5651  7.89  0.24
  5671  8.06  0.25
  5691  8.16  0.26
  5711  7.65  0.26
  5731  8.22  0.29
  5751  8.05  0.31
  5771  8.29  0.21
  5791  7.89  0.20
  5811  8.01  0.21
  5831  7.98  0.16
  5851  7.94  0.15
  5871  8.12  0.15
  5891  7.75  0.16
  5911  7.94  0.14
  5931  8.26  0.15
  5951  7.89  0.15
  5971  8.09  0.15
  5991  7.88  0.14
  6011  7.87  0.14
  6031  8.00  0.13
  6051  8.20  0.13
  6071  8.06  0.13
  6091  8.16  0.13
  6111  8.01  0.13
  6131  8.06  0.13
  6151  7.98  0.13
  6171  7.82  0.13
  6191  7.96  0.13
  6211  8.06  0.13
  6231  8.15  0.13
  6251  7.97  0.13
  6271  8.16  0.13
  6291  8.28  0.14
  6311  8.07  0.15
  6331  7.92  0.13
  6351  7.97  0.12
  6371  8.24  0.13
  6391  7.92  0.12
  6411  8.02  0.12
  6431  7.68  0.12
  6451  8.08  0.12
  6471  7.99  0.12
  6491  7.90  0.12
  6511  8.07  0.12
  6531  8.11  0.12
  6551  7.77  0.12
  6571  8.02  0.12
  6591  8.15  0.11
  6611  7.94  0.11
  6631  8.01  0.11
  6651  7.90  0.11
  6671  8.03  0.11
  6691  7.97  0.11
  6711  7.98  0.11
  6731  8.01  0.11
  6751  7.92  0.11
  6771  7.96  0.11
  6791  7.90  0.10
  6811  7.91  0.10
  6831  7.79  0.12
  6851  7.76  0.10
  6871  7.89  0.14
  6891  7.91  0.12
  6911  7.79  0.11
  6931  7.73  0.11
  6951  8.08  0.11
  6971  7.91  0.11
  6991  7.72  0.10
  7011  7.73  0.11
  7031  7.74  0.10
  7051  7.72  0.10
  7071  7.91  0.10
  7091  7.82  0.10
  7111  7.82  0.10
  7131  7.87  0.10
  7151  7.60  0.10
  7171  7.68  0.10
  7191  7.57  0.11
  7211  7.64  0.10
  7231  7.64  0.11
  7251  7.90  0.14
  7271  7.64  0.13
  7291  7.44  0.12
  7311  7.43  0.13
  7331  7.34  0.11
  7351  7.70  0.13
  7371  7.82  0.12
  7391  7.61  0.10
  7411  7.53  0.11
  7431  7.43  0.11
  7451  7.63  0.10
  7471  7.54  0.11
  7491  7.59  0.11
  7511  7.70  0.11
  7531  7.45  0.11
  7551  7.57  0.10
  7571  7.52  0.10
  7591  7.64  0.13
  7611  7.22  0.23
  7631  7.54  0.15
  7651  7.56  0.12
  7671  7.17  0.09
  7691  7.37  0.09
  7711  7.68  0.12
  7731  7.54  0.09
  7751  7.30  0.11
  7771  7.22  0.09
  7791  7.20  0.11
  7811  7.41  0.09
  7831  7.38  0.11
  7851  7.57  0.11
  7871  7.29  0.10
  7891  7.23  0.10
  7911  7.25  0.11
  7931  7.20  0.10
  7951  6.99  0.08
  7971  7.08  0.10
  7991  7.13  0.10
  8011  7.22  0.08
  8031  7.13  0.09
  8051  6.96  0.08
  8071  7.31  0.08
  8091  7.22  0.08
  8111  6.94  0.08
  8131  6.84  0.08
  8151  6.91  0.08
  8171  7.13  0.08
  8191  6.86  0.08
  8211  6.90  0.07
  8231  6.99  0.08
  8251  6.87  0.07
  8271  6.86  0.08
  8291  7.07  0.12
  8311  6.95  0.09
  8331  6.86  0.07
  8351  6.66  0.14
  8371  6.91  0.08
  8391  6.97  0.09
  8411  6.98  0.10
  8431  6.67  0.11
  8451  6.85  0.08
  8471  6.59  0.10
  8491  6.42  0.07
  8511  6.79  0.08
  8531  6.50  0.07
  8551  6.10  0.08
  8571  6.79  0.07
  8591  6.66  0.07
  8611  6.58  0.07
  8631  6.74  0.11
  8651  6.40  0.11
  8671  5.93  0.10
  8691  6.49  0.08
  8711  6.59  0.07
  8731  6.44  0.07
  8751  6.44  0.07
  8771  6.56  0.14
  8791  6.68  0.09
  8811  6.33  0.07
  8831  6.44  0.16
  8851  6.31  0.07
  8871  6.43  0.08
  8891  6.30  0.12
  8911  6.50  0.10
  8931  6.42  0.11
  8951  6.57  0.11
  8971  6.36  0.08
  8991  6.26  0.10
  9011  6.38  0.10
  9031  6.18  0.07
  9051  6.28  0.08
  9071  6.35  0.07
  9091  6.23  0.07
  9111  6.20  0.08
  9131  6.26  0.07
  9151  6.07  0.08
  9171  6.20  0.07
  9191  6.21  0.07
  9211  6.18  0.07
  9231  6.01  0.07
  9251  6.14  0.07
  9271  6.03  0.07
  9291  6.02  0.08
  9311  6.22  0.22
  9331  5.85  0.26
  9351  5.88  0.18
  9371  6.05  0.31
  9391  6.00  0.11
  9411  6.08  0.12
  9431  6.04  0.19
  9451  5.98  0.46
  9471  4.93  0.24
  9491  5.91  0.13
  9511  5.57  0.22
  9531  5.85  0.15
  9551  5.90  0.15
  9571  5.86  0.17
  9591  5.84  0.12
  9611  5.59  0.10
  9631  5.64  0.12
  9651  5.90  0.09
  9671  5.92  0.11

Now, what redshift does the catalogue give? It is 0.00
